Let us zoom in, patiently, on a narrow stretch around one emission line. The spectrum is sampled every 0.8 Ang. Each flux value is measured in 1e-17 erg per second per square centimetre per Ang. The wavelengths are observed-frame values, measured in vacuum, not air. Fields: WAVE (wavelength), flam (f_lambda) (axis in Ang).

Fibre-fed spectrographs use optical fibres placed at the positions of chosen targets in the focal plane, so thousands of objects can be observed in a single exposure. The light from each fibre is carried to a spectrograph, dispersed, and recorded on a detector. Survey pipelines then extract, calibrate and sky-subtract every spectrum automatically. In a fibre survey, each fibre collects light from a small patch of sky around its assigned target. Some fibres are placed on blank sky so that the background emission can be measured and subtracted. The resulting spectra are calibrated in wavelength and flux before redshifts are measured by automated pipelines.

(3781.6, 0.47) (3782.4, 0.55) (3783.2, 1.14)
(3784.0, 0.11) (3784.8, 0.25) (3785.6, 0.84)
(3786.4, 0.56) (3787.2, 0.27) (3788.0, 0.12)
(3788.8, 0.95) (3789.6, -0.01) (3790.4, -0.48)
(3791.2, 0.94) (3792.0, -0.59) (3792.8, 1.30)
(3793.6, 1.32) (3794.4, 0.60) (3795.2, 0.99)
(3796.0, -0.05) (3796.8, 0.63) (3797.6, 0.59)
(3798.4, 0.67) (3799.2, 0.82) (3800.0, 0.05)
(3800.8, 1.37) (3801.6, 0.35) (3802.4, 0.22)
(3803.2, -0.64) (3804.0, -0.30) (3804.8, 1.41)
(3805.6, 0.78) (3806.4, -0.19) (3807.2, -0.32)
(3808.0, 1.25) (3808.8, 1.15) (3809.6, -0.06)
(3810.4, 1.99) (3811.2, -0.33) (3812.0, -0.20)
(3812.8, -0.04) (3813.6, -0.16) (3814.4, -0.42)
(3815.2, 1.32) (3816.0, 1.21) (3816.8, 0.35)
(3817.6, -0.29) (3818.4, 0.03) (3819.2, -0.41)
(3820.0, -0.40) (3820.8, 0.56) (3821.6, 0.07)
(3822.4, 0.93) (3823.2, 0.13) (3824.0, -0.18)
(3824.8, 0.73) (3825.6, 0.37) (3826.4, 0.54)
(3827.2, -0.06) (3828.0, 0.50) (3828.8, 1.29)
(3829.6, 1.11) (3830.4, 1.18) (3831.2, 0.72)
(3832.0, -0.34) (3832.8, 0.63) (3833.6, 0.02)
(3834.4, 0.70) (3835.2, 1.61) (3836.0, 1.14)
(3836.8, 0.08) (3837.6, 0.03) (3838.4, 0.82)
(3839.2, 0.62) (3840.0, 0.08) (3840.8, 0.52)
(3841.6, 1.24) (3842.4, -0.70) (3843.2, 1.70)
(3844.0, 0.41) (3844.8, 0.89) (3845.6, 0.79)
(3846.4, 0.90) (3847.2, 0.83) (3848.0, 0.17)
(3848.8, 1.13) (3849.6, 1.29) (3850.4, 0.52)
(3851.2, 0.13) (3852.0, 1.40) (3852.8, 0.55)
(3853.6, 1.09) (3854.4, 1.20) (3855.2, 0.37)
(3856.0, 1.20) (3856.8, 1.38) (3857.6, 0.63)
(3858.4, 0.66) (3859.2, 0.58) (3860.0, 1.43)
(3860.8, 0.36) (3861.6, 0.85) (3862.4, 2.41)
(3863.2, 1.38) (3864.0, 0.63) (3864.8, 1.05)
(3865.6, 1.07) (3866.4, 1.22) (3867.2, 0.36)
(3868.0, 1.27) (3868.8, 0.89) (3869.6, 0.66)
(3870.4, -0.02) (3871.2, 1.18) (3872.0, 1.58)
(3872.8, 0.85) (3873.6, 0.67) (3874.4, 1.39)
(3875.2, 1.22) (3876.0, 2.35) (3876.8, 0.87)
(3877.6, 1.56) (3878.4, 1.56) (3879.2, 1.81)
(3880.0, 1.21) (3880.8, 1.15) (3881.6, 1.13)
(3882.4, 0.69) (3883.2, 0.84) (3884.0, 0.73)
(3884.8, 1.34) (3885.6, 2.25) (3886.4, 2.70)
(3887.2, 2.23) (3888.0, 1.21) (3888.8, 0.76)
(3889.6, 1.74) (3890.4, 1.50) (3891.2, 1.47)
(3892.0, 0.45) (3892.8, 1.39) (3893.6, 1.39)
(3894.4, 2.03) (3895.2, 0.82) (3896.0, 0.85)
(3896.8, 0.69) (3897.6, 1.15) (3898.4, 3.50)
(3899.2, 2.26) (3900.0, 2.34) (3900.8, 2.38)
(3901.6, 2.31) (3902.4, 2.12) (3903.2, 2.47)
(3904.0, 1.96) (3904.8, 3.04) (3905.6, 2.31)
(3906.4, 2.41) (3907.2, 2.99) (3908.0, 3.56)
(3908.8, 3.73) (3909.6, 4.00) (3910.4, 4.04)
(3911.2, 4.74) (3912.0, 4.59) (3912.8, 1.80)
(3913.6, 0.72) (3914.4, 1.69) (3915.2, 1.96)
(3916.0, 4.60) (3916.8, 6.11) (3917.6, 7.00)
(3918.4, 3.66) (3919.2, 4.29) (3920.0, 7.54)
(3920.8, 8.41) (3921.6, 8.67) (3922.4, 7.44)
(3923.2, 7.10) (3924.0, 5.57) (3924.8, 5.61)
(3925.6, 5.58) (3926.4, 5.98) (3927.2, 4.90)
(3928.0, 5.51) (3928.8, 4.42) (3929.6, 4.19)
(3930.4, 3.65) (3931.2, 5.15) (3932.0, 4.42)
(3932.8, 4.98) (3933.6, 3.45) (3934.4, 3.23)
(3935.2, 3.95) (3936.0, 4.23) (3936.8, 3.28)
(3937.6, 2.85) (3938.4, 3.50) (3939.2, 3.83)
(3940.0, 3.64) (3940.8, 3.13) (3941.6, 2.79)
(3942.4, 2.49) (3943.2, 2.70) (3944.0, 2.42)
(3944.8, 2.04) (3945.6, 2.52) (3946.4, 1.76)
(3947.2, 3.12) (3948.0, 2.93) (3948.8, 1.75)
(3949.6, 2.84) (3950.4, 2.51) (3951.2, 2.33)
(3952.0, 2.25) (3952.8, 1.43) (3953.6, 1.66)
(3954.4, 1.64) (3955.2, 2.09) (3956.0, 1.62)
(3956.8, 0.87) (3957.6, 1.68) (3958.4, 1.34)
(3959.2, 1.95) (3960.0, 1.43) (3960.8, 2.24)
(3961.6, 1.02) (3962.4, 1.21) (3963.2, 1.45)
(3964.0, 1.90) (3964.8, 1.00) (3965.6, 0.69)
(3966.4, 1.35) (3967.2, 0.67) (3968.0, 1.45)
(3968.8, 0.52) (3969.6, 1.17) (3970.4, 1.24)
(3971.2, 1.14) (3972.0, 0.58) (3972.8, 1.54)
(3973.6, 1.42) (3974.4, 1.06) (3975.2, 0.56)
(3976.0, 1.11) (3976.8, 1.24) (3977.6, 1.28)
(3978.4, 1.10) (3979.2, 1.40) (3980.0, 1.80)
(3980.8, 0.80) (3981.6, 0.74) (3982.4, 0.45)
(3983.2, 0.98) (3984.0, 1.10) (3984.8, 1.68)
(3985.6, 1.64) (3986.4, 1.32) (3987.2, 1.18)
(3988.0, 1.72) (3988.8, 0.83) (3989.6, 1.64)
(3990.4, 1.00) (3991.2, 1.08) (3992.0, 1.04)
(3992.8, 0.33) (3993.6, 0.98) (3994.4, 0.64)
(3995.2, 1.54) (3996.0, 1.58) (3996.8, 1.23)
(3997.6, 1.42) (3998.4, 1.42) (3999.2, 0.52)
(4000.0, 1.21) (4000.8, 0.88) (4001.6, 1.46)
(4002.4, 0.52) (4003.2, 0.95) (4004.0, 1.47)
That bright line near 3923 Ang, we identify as Lyman alpha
